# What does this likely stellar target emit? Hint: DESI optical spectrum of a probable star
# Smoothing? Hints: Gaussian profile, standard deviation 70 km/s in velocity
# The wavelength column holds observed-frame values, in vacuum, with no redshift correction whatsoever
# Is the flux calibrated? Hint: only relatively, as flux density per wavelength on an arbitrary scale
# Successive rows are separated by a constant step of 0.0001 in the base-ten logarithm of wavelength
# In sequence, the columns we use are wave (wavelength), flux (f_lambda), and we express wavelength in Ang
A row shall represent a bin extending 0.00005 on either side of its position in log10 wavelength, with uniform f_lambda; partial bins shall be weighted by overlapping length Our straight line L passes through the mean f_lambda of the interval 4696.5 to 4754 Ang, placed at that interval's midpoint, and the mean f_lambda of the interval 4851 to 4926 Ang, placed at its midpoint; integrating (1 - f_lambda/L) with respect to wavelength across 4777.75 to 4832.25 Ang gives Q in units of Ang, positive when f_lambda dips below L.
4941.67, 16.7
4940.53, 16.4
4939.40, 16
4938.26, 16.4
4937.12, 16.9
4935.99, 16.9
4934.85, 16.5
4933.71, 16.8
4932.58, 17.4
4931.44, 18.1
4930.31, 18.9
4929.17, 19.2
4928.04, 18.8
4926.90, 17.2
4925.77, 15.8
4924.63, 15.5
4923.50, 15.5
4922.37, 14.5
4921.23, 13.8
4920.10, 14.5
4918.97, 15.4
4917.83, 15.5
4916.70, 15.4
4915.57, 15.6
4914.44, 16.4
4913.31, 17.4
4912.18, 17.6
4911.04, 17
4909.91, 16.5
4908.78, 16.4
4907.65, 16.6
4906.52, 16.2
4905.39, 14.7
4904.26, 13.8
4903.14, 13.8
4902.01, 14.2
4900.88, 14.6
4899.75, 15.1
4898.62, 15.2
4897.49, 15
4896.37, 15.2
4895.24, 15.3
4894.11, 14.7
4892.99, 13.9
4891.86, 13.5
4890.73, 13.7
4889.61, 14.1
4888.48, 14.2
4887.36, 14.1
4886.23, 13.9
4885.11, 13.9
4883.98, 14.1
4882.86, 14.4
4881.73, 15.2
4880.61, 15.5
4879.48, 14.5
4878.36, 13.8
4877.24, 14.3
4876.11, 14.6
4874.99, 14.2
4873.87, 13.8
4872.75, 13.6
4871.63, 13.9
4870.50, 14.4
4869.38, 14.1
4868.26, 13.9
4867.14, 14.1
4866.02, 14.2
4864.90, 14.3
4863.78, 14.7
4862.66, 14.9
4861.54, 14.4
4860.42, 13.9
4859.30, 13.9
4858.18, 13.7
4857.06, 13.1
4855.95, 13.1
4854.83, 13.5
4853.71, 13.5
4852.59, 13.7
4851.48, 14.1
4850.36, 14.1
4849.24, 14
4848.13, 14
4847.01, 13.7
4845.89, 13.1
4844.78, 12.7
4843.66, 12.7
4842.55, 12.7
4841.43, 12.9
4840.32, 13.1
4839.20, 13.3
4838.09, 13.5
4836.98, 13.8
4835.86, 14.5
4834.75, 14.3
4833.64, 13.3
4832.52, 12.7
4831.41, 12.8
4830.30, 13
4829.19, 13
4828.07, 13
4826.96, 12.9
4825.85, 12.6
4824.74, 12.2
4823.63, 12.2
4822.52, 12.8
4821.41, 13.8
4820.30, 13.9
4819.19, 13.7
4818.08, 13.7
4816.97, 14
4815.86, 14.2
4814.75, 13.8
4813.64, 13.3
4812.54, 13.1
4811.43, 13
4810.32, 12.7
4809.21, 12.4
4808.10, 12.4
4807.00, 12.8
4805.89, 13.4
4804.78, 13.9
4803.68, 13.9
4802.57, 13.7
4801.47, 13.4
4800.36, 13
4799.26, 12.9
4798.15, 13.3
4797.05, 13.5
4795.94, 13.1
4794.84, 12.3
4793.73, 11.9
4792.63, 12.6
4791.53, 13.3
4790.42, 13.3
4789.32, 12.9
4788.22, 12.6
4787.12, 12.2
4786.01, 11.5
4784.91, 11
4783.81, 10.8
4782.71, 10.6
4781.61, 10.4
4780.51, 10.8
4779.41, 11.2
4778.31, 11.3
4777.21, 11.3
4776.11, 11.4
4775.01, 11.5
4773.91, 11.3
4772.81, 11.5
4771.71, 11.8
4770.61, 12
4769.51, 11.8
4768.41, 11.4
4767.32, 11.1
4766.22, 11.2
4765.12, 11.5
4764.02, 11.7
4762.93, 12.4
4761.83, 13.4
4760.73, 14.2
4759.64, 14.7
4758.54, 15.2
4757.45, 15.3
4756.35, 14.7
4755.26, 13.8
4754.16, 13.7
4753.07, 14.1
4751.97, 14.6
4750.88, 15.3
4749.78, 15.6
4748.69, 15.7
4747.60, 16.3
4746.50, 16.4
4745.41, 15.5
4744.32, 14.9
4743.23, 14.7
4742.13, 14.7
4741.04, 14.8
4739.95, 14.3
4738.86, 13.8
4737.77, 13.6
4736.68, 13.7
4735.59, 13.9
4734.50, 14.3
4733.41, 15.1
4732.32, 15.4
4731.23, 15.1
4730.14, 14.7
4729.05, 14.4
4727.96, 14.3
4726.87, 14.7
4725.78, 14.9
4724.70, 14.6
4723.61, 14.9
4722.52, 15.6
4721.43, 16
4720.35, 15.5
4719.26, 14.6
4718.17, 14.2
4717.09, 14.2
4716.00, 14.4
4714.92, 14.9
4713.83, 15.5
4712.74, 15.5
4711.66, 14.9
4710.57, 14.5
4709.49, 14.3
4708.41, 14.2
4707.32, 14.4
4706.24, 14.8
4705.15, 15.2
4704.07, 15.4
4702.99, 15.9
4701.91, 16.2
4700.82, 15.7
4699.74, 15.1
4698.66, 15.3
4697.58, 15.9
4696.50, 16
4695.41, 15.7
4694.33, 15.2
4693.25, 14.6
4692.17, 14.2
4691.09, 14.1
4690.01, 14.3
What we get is 7.6 Ang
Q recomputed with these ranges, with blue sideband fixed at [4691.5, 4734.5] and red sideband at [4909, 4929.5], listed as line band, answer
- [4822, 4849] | 4.4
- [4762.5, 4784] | 5.6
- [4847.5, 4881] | 3.8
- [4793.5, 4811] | 2.8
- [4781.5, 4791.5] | 2.3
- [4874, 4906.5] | 3.2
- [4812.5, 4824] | 1.5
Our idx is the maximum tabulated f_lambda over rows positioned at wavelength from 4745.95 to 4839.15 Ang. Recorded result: 16.4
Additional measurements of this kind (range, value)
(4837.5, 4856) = 14.1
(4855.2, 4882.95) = 15.5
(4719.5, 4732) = 16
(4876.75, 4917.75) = 17.6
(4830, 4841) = 14.5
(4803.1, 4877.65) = 14.9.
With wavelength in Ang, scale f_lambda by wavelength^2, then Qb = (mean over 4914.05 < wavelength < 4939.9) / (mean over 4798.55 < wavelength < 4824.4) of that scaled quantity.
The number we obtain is 1.29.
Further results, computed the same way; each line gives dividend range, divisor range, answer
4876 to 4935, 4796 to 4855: 1.20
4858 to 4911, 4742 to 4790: 1.18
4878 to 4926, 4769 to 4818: 1.26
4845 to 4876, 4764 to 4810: 1.18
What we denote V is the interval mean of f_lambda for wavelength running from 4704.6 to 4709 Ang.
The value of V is 14.6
